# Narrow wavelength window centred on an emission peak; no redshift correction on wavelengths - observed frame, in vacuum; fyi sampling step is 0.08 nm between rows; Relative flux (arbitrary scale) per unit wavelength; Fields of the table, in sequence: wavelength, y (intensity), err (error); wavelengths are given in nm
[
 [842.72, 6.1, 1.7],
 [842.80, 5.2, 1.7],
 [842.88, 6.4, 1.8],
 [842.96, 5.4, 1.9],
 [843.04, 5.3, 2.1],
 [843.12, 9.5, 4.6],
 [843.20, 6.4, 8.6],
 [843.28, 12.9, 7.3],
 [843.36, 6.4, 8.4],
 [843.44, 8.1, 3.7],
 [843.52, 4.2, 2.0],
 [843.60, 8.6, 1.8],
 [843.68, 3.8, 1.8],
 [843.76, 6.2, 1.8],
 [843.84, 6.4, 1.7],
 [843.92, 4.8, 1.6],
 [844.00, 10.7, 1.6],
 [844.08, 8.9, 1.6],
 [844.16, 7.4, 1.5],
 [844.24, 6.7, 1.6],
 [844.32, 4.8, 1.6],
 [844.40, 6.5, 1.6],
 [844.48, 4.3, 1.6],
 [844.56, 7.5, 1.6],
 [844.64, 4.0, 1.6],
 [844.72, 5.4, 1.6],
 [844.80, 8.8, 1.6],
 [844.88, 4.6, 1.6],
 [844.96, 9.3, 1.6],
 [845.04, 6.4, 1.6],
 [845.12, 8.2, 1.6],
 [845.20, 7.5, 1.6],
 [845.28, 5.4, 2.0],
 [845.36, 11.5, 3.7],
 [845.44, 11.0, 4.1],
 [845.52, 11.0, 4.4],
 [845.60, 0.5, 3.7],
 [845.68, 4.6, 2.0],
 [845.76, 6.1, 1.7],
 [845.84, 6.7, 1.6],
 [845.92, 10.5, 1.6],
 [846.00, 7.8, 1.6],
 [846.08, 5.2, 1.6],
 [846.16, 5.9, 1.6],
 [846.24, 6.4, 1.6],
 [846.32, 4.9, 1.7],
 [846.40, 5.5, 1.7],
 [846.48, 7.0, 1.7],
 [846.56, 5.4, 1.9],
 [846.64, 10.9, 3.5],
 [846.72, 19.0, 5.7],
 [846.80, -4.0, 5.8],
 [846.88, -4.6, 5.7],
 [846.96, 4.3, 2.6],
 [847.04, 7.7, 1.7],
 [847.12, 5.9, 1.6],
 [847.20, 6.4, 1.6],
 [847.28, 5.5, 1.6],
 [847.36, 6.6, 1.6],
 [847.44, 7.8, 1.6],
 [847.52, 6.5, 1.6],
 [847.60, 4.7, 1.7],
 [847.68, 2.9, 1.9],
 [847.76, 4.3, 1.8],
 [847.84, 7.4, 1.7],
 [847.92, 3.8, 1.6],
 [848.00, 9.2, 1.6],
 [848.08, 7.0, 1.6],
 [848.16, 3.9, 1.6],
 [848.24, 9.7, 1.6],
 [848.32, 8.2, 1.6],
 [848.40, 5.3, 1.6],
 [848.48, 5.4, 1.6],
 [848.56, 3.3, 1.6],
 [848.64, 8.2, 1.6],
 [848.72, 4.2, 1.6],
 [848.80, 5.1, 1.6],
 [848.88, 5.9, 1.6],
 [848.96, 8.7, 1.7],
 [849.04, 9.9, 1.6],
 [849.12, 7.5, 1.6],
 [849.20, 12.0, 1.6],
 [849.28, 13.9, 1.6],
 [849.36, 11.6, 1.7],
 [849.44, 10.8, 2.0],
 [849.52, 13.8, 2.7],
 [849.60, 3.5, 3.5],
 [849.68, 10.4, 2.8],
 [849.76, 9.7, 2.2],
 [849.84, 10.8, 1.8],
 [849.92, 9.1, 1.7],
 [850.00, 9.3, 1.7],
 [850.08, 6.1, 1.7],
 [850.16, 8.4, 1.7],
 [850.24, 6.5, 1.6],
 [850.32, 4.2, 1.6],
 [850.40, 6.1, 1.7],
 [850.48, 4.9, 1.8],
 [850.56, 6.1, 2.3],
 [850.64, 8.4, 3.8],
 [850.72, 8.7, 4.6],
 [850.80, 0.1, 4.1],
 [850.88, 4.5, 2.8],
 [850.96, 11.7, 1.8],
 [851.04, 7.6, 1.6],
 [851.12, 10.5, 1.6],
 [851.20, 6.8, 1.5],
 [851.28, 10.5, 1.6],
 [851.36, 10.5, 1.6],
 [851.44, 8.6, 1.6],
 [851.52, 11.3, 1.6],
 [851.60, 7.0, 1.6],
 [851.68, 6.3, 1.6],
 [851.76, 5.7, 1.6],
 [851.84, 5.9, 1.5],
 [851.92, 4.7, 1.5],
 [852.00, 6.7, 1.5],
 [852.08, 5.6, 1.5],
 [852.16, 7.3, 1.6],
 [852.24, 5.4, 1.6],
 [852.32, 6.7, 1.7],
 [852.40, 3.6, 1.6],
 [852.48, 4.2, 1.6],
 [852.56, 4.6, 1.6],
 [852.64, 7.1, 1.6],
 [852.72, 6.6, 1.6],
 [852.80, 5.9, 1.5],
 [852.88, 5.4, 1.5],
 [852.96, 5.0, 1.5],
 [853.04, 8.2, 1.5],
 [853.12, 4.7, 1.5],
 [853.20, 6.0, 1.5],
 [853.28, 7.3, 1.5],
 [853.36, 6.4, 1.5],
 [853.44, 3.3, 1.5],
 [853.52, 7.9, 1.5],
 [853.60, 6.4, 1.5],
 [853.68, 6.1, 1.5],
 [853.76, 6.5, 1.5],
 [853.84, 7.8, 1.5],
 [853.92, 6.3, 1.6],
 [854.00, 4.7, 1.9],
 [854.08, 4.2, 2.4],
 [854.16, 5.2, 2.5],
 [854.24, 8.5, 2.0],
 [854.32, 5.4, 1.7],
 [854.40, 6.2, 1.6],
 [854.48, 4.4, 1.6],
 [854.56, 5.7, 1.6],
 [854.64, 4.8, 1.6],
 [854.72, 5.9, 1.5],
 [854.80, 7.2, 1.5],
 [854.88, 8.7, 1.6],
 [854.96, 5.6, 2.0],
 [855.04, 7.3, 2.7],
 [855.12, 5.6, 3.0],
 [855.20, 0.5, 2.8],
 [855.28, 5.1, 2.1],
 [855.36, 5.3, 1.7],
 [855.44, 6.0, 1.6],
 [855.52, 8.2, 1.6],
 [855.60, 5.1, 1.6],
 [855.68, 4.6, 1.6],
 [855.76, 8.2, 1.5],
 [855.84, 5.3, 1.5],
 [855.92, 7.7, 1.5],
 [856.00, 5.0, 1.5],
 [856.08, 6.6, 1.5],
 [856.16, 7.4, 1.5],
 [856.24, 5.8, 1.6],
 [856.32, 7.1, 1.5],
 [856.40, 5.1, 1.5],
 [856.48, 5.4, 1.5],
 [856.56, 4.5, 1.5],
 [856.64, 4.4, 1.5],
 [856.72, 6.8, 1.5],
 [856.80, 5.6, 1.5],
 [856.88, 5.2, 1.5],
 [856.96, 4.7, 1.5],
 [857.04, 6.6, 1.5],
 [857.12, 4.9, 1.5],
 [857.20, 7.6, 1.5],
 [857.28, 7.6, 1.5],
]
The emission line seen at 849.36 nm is [S II]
